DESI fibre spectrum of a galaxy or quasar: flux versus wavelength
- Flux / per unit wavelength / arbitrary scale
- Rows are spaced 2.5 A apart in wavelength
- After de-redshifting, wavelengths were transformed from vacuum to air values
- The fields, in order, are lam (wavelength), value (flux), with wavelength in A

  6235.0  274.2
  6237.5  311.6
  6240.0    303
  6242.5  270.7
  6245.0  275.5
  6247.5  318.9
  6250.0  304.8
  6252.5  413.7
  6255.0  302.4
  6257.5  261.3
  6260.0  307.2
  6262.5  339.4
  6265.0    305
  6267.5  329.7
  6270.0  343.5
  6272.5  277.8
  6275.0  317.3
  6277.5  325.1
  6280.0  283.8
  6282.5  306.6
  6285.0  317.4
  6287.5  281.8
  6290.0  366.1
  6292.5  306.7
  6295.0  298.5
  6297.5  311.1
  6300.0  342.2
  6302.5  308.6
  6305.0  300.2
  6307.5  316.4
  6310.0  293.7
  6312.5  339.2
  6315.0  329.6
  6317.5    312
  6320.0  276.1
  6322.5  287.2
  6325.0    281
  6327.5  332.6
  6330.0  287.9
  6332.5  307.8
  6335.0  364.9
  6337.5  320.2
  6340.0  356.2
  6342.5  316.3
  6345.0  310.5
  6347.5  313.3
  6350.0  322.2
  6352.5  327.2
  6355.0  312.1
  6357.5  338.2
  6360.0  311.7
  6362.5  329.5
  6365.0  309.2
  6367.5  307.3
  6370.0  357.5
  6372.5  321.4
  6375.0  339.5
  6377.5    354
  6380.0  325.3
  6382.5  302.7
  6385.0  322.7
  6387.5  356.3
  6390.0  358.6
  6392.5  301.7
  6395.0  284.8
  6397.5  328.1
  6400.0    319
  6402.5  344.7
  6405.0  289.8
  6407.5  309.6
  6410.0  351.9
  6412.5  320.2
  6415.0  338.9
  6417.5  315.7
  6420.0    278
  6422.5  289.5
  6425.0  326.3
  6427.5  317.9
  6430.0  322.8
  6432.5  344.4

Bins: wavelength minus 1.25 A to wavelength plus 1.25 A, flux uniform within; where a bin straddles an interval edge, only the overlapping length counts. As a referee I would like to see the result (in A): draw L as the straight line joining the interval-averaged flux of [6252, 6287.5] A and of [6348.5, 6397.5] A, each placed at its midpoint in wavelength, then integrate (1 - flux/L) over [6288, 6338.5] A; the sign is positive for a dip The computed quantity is 0.7 A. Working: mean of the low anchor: 313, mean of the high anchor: 325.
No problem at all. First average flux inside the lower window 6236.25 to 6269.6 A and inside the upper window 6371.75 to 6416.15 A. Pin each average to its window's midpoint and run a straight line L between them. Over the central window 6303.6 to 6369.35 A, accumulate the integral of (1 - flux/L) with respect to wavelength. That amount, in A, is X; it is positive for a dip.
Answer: 0.9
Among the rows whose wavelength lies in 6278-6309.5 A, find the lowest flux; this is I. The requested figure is 281.8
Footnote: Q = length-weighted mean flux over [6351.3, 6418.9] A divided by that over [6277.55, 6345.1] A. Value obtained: 1.04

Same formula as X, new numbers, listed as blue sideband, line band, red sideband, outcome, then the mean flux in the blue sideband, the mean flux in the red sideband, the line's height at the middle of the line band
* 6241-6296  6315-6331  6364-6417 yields 0.96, 312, 326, 318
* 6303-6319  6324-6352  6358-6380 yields 0.10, 314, 329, 321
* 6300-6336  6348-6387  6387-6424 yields -1.33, 311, 318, 315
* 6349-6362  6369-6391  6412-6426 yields -1.32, 323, 311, 318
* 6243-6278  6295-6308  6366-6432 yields 0.12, 315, 323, 317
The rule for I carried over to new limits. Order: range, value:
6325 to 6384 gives 281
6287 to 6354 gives 276.1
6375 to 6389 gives 302.7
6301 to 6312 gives 293.7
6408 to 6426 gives 278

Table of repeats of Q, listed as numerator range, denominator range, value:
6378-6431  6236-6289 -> 1.03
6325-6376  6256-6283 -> 1.05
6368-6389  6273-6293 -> 1.07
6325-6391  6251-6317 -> 1.03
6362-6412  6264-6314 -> 1.04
